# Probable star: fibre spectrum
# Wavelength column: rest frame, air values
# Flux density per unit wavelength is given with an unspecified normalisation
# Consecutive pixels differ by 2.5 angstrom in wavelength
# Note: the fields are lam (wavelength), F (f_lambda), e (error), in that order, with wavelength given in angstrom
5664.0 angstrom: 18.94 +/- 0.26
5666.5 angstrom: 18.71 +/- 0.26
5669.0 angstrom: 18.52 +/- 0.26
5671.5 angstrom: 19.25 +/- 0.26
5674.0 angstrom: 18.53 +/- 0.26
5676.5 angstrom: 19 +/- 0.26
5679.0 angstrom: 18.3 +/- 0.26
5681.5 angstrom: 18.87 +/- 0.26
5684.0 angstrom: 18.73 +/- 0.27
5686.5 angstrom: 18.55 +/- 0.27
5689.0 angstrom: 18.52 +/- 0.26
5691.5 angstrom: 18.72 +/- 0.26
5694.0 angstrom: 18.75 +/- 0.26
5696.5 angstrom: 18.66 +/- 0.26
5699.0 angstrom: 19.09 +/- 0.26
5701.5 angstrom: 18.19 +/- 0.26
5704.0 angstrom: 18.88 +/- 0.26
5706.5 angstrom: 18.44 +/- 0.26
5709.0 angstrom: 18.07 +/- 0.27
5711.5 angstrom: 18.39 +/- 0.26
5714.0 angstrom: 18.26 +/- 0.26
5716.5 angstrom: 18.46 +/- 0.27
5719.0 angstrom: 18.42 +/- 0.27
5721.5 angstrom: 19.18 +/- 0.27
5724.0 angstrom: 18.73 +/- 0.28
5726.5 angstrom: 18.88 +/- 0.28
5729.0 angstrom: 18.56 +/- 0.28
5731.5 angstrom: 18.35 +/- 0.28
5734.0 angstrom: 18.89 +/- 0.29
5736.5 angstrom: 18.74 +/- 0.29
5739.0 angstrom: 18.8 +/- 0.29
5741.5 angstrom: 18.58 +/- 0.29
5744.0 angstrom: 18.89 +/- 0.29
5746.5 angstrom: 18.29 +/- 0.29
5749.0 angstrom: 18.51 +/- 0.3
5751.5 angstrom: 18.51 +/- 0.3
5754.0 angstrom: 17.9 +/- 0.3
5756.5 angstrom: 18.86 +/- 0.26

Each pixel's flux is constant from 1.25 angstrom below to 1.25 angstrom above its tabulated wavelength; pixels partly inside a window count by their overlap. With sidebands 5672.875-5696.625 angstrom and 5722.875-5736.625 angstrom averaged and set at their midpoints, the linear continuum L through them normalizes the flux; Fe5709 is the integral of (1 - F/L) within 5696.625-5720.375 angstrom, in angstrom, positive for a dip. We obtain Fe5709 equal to 0.3 angstrom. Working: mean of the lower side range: 18.7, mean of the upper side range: 18.7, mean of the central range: 18.5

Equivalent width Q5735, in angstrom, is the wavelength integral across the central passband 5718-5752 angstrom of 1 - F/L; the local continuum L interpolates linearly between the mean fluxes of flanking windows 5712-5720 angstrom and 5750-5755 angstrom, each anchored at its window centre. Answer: -0.7 angstrom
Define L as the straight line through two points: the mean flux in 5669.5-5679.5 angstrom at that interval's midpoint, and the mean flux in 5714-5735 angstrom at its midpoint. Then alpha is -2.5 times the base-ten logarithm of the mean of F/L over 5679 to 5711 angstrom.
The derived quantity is 0.007 mag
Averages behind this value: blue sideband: 18.8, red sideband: 18.7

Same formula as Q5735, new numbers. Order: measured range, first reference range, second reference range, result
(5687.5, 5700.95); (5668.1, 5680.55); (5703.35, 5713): -0.1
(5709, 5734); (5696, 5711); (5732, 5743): 0.1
